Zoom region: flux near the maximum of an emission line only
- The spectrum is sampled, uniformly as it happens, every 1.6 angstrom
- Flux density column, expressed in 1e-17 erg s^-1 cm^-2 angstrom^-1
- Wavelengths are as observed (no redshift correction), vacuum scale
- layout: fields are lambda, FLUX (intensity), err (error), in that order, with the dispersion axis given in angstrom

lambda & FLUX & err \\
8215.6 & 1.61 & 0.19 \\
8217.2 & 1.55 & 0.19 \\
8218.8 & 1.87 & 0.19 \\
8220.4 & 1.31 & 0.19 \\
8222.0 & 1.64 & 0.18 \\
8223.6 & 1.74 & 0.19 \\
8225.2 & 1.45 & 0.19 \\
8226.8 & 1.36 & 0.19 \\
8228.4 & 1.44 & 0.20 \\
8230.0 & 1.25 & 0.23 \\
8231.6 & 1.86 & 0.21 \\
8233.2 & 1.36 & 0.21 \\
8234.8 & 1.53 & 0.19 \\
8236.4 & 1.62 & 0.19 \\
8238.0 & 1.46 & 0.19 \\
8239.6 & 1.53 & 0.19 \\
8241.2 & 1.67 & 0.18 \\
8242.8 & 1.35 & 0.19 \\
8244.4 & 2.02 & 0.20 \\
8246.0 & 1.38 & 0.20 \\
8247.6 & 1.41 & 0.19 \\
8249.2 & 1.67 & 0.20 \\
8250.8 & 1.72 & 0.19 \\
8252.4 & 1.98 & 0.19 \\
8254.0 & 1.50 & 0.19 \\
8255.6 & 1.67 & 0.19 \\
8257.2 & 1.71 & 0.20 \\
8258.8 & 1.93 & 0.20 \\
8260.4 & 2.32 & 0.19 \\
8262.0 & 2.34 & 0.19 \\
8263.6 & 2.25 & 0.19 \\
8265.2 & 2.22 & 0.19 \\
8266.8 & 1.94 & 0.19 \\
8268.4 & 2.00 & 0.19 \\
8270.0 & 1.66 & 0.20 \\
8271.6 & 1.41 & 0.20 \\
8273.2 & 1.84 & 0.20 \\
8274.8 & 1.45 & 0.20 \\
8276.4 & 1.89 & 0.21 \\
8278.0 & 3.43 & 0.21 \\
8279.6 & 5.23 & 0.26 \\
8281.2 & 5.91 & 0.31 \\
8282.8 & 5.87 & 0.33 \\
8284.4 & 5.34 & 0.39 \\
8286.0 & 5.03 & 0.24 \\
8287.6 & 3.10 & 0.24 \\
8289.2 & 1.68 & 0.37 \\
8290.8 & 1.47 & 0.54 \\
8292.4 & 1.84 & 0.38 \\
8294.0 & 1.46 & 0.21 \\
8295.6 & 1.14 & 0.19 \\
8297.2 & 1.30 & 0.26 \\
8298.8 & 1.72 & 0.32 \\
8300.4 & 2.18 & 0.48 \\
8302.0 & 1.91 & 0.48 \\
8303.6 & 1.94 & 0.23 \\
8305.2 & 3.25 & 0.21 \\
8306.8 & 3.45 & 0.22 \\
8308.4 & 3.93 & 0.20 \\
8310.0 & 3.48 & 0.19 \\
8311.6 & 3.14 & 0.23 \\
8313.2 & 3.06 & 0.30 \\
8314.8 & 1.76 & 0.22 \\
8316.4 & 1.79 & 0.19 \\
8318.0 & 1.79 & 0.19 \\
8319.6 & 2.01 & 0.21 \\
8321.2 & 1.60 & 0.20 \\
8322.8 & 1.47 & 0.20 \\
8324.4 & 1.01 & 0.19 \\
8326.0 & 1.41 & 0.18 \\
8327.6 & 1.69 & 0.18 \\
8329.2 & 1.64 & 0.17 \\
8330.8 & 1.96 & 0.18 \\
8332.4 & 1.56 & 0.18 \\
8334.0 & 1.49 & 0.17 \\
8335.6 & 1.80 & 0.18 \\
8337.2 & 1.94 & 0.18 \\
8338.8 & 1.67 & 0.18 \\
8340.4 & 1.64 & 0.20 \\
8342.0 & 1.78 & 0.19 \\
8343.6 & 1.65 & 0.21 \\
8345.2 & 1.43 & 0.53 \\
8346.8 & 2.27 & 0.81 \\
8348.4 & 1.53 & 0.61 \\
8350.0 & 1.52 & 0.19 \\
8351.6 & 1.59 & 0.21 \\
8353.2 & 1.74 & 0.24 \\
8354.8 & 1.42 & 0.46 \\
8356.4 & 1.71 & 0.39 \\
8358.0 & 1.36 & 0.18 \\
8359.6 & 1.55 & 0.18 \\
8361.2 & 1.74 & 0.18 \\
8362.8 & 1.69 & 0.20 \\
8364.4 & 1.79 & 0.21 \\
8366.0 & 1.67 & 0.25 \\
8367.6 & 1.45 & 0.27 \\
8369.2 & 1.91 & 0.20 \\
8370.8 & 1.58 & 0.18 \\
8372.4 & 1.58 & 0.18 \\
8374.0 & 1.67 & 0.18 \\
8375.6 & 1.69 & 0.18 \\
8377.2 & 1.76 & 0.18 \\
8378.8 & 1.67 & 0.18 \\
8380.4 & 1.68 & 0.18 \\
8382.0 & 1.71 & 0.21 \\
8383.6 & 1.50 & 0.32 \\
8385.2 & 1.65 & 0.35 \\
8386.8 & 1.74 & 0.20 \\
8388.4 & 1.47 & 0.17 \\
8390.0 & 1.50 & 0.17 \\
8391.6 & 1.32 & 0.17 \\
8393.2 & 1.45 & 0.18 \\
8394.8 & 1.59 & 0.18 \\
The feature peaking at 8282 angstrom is H-alpha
